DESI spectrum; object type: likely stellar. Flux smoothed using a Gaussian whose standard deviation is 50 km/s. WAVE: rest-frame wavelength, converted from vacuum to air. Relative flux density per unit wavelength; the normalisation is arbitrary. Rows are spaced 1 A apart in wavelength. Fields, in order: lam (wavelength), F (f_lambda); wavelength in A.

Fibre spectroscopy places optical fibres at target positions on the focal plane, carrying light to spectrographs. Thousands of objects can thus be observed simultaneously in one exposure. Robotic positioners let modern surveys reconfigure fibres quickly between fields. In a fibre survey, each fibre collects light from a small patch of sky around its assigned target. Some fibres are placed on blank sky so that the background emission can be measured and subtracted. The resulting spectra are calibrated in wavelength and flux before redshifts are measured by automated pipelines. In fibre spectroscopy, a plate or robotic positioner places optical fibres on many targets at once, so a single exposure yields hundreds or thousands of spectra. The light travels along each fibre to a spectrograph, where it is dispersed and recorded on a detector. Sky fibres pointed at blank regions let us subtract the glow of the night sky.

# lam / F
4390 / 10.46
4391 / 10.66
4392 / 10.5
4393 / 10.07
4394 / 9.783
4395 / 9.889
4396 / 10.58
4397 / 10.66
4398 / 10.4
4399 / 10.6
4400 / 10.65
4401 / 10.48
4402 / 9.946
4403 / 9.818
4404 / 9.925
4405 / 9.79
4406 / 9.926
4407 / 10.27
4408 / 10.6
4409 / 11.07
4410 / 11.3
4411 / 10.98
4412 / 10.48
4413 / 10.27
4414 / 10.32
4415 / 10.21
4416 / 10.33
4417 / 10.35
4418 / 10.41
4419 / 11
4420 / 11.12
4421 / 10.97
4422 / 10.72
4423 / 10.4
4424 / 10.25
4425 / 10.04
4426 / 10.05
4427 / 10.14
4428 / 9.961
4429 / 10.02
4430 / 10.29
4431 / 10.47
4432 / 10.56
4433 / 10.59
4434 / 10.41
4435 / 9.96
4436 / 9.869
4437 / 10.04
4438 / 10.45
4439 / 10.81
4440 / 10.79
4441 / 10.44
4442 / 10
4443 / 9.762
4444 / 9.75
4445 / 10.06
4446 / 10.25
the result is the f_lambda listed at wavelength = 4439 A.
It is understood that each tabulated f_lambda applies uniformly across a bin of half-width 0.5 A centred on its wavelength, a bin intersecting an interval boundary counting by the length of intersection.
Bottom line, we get 10.81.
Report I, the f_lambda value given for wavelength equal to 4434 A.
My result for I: 10.41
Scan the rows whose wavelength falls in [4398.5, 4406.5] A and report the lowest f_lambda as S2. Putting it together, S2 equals 9.79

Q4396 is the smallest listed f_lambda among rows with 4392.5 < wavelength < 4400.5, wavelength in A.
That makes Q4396 9.783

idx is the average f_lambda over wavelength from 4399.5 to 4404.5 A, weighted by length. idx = 10.2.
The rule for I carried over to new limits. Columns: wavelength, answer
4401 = 10.48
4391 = 10.66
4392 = 10.5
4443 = 9.762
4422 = 10.72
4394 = 9.783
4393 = 10.07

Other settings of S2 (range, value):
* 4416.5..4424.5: 10.25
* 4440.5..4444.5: 9.75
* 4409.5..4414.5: 10.27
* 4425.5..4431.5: 9.961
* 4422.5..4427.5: 10.04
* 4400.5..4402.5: 9.946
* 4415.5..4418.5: 10.33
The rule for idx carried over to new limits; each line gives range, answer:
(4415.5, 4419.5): 10.5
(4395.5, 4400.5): 10.6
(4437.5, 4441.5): 10.6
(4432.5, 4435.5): 10.3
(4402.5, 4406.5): 9.86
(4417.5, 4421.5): 10.9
